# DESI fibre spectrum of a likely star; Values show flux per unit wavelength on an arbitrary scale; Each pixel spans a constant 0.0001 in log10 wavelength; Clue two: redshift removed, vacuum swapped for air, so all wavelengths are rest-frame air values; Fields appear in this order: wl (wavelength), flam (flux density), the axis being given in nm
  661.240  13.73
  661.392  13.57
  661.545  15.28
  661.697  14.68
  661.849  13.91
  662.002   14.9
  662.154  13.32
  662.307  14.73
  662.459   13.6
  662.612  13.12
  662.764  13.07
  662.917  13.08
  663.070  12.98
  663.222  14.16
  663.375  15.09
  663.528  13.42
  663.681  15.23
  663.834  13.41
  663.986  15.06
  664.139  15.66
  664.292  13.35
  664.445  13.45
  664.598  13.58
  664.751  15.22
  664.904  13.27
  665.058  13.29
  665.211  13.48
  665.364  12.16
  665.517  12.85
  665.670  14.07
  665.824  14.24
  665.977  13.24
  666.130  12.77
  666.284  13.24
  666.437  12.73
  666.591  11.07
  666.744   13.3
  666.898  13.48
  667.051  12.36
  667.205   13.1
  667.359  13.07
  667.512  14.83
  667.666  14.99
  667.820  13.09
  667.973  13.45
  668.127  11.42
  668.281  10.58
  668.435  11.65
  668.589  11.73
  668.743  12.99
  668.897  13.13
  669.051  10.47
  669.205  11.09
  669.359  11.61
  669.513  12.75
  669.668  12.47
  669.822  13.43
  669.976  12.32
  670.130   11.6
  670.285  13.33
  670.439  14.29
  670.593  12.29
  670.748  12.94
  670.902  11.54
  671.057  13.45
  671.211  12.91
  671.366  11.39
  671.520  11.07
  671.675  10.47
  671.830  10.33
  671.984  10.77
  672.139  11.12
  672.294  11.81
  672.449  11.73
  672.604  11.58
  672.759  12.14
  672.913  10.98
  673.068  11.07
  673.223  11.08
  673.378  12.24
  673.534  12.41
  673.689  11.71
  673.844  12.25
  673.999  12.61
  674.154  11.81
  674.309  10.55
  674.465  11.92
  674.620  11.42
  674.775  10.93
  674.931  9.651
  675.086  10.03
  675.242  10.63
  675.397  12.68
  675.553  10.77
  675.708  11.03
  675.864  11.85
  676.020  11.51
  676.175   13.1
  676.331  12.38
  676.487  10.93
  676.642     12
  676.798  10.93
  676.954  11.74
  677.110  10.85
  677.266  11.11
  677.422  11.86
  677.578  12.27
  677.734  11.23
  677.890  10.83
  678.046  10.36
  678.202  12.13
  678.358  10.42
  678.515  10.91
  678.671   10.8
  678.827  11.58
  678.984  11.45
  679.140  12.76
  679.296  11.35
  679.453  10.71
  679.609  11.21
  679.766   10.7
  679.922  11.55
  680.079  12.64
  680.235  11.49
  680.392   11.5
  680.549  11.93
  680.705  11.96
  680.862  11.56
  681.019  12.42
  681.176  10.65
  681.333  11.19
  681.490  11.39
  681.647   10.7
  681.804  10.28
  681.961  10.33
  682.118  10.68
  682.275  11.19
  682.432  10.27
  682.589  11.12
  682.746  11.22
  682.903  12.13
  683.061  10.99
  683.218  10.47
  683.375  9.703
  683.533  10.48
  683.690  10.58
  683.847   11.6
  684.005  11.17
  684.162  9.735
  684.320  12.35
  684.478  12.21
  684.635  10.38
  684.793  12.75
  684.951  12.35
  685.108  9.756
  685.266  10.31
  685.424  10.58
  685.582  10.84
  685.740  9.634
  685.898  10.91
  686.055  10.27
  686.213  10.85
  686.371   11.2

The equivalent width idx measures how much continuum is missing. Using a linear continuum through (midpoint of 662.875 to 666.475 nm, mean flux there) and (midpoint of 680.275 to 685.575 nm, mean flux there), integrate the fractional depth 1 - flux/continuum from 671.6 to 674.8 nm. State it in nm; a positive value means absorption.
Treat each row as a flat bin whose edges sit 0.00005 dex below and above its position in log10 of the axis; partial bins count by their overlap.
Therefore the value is 0.26 nm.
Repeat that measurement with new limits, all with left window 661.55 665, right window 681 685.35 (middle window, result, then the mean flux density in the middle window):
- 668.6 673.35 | 0.34 nm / 11.9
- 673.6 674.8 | 0.07 nm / 11.7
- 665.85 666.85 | 0.05 nm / 12.8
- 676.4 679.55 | 0.13 nm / 11.3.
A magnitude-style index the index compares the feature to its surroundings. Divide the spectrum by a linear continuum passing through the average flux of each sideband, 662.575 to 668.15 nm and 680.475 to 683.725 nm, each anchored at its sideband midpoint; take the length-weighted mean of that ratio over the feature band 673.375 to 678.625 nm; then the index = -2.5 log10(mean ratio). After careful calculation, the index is 0.05 mag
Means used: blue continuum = 13.5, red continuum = 11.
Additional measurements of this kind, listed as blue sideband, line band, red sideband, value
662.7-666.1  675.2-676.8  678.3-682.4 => 0.025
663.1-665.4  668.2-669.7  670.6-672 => 0.059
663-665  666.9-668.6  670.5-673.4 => 0.012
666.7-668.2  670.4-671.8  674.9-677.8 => 0.036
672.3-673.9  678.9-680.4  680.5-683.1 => -0.022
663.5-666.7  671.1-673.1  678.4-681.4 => 0.108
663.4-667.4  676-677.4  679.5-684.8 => 0.027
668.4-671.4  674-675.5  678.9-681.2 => 0.083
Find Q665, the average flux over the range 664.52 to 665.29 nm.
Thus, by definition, 13.8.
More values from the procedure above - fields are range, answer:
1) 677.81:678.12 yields 10.6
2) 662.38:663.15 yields 13.2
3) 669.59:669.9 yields 12.9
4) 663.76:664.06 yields 14.3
